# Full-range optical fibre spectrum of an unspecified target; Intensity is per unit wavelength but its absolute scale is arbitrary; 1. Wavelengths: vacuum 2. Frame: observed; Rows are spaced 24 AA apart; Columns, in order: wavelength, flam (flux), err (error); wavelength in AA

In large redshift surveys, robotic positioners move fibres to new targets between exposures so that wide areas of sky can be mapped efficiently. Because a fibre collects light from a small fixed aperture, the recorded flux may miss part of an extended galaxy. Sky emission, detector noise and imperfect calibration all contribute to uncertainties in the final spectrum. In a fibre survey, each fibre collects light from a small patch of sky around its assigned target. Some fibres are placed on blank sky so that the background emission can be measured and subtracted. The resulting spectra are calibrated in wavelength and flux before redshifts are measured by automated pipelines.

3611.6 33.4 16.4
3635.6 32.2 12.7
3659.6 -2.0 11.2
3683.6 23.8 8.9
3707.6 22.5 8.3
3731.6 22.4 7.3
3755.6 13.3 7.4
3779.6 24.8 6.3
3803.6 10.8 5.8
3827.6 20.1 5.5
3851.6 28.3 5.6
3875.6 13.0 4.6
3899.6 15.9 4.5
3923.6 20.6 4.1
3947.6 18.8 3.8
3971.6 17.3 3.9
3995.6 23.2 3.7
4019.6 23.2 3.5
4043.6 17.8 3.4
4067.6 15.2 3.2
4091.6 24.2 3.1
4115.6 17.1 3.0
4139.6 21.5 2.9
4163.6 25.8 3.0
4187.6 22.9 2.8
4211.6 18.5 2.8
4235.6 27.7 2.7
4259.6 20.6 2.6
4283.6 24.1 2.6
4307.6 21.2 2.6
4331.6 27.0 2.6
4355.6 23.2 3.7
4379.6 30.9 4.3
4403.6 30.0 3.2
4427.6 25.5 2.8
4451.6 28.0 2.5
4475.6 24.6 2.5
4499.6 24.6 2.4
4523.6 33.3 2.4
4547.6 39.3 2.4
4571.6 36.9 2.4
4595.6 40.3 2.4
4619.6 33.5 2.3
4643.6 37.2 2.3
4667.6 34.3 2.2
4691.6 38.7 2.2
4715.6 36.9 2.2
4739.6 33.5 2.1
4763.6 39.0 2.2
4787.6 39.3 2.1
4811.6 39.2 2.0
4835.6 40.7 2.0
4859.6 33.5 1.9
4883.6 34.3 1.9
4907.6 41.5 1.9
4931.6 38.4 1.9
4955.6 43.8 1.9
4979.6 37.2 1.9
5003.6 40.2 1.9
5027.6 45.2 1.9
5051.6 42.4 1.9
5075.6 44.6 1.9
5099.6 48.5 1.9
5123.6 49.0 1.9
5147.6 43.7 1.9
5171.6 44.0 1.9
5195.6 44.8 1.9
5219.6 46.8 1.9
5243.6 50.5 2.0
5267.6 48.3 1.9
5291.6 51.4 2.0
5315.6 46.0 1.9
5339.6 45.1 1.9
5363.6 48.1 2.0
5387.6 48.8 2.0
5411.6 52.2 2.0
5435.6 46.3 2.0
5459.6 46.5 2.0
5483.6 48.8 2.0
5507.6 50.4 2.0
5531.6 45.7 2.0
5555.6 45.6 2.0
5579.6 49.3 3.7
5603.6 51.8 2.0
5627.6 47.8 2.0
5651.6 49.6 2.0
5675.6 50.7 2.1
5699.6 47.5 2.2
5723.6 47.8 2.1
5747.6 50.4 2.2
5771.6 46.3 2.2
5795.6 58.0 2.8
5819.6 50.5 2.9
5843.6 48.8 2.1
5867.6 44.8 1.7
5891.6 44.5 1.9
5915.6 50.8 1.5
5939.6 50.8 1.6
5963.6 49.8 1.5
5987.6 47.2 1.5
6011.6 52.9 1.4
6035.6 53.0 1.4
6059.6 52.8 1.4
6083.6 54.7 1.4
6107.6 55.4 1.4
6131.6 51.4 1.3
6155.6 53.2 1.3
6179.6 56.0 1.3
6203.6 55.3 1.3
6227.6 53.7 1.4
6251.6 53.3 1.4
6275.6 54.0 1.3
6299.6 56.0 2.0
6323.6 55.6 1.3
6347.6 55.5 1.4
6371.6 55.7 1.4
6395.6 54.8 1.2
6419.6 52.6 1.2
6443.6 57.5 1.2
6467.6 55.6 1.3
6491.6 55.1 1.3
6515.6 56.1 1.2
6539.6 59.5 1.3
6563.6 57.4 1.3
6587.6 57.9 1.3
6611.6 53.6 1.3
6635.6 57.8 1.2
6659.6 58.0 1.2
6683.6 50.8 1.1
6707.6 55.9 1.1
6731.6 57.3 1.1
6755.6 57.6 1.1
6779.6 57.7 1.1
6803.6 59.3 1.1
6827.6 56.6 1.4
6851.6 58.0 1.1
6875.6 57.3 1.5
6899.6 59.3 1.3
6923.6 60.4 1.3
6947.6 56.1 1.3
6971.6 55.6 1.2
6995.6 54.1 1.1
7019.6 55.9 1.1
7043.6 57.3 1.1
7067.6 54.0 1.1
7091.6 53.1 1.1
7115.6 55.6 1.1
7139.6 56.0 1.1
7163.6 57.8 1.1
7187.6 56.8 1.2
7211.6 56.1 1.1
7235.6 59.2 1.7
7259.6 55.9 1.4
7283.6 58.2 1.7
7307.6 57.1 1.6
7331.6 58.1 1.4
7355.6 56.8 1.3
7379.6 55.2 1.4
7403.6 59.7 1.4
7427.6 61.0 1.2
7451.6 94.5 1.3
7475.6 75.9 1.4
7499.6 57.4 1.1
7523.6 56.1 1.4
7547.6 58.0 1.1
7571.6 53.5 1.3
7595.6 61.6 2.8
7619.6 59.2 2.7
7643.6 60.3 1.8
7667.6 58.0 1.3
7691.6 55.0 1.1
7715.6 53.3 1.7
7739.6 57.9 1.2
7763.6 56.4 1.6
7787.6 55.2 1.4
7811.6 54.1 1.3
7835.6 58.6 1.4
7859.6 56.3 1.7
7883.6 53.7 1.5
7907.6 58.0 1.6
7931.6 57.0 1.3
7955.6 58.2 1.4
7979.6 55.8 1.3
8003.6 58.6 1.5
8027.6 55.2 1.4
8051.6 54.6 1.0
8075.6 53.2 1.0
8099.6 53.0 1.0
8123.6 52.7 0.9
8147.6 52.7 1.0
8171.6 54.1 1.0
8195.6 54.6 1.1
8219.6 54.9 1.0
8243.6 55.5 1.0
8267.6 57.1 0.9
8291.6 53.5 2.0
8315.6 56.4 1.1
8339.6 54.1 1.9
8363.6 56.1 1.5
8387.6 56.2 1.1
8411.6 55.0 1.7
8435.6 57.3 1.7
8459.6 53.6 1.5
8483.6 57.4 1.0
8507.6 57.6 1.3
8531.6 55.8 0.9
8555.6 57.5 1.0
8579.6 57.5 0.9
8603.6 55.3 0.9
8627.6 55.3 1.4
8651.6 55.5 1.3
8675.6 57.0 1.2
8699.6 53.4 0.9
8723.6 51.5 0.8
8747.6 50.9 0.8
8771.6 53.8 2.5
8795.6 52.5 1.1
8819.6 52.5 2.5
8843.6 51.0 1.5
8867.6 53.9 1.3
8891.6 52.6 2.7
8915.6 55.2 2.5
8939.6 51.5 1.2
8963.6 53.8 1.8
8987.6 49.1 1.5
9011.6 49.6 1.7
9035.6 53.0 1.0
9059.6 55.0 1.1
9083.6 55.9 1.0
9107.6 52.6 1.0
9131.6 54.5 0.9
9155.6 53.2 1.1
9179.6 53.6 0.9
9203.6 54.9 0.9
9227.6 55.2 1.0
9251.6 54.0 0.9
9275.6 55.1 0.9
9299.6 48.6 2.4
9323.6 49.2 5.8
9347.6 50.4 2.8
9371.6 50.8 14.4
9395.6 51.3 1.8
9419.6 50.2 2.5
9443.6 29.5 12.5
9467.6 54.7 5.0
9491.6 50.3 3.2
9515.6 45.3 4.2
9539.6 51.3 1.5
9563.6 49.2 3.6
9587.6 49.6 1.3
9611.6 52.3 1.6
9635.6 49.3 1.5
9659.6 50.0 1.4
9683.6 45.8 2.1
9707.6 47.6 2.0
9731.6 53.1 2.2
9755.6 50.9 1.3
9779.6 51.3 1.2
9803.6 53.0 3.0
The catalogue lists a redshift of 0.13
